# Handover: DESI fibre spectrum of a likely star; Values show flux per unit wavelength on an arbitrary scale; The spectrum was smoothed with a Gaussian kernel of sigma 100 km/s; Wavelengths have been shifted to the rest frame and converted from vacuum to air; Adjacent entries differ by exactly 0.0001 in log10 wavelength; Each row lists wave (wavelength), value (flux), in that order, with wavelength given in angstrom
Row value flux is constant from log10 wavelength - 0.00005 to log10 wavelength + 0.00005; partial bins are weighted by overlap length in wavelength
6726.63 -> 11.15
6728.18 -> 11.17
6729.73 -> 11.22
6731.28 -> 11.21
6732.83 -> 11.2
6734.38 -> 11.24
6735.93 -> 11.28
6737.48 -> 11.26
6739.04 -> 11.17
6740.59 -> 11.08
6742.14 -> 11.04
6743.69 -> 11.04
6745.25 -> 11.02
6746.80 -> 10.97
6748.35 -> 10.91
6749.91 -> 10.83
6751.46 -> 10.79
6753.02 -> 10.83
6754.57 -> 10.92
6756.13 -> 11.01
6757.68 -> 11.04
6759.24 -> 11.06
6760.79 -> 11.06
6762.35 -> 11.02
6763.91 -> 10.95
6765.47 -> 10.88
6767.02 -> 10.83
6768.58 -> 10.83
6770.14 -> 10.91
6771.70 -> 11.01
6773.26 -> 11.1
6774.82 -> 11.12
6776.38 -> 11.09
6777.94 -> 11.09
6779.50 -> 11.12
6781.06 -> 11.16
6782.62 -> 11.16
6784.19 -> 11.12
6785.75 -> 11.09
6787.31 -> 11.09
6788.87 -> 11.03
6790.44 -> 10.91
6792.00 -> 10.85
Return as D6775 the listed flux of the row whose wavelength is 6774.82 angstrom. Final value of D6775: 11.12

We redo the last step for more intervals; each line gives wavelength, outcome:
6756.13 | 11.01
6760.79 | 11.06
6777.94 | 11.09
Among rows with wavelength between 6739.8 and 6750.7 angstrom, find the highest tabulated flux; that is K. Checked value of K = 11.08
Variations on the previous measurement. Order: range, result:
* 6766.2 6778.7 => 11.12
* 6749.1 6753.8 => 10.83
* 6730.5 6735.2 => 11.24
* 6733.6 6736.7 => 11.28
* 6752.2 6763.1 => 11.06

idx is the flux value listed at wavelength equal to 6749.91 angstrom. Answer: 10.83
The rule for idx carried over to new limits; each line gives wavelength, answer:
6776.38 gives 11.09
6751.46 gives 10.79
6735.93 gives 11.28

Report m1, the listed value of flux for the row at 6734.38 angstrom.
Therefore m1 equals 11.24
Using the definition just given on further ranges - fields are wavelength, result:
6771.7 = 11.01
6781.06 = 11.16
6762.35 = 11.02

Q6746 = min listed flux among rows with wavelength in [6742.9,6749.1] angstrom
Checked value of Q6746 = 10.91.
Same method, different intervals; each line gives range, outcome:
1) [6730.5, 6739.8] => 11.17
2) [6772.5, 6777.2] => 11.09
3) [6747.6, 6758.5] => 10.79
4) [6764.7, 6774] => 10.83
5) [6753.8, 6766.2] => 10.88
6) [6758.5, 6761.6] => 11.06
